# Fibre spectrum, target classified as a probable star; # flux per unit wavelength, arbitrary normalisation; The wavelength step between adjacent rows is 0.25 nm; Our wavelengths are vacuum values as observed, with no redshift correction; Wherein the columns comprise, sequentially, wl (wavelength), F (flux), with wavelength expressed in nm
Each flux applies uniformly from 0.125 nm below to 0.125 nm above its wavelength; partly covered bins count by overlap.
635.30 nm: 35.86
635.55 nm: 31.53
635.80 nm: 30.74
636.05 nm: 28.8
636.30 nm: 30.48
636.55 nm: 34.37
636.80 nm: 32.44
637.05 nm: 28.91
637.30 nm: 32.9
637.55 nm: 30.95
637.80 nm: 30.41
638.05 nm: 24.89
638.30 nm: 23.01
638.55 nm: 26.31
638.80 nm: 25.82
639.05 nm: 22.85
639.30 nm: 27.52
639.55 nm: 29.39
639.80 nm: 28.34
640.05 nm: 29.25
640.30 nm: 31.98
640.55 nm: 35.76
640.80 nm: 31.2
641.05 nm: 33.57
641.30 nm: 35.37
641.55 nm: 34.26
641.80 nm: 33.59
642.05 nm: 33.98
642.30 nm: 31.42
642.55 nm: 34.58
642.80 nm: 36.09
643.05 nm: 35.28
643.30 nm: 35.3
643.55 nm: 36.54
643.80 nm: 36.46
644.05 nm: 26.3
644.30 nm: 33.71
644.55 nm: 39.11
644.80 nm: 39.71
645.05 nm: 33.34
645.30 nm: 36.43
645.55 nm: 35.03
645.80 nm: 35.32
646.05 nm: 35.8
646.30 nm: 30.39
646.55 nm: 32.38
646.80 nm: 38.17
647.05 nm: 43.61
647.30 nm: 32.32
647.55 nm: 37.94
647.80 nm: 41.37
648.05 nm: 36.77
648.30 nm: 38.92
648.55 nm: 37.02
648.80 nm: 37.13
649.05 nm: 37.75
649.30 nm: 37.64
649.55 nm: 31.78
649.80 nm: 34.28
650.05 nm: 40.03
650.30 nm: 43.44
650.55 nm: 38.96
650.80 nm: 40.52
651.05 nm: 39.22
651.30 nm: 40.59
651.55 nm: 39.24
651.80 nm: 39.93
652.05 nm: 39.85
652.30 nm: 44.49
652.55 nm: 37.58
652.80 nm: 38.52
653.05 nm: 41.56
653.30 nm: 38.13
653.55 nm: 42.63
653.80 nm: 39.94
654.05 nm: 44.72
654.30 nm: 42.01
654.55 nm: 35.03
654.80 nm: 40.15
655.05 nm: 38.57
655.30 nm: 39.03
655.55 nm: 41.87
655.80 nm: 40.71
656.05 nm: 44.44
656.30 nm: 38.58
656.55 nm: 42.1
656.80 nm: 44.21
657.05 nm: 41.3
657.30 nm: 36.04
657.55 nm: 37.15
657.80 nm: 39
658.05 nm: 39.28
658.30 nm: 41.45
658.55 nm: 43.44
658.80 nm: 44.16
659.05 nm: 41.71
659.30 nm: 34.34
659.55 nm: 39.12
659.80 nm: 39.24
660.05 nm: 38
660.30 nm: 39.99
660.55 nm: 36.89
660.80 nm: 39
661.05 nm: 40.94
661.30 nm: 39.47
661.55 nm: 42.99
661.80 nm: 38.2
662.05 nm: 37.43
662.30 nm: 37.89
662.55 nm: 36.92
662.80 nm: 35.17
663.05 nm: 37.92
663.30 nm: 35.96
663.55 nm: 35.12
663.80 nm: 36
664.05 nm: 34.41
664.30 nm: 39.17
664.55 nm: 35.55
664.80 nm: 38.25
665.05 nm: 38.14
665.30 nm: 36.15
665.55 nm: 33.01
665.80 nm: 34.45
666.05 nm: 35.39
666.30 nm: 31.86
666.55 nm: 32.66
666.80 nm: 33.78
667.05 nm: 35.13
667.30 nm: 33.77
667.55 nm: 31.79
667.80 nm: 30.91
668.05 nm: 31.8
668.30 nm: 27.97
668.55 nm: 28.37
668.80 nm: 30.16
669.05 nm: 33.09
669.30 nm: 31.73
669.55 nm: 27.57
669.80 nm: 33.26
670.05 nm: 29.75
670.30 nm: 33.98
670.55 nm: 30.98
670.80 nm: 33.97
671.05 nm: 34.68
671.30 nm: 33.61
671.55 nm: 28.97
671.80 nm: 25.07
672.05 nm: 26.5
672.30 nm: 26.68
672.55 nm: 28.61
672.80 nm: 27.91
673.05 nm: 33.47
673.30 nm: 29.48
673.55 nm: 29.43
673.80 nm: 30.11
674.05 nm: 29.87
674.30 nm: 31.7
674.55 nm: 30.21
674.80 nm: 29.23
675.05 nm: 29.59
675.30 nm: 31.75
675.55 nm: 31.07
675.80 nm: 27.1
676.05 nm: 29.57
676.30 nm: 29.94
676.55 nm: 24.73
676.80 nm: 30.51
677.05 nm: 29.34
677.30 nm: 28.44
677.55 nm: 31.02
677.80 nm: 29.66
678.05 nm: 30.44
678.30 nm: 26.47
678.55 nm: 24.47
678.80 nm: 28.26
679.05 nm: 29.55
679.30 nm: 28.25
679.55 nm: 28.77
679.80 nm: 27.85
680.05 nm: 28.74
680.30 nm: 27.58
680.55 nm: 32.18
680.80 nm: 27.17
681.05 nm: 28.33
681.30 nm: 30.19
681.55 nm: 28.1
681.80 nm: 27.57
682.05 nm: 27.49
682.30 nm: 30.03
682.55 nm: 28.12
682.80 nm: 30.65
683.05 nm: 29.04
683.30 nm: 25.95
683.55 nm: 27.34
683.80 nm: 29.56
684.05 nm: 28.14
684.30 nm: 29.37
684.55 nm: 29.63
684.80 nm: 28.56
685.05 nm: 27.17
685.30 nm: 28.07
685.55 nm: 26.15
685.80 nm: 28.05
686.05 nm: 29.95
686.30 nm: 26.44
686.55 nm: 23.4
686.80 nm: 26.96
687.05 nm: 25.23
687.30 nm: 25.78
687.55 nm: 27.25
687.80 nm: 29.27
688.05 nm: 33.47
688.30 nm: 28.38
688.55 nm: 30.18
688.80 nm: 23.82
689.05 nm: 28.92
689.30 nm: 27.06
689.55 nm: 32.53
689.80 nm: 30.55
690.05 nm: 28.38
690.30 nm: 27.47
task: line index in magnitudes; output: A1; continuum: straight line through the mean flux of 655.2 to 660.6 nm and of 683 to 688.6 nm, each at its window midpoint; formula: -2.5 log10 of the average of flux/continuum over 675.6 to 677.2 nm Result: 0.12 mag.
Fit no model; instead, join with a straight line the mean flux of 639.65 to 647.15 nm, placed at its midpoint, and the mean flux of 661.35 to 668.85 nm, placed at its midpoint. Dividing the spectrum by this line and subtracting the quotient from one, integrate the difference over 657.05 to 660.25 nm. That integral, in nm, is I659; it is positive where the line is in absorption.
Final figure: -0.43 nm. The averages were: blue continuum 34.4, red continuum 35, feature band 39.5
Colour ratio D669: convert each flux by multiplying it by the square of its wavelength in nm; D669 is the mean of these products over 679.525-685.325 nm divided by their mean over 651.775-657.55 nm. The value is 0.8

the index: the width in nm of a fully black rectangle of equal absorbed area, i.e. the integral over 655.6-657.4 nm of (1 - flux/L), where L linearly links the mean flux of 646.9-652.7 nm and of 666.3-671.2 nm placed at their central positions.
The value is -0.24 nm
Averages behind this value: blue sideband 38.7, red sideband 31.9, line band 41.2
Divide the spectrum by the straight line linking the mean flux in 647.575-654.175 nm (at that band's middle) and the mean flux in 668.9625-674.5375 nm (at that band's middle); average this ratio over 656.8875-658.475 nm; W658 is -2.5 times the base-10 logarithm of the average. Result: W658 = -0.083 mag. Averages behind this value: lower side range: 39.3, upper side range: 30.5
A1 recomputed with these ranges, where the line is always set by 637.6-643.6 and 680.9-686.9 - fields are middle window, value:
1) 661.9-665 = -0.24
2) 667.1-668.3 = -0.09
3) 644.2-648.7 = -0.19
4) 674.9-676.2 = -0.04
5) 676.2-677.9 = -0.02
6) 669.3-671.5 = -0.11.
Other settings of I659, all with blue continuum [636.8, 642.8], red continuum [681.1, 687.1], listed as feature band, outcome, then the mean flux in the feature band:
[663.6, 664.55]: -0.23 nm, 36.3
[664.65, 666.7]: -0.42 nm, 35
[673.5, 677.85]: -0.18 nm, 29.6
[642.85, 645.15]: -0.38 nm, 35.1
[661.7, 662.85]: -0.32 nm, 37.2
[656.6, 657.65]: -0.37 nm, 39.9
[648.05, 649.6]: -0.36 nm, 37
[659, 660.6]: -0.49 nm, 38.4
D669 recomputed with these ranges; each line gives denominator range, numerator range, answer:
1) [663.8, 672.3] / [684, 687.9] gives 0.89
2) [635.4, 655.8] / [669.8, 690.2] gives 0.91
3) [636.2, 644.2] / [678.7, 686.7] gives 1.03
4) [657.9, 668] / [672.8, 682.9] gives 0.82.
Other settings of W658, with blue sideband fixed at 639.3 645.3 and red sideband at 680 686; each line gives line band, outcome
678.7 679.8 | 0.01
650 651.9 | -0.23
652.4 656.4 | -0.25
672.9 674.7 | -0.03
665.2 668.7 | -0.07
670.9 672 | -0.02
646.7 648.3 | -0.17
